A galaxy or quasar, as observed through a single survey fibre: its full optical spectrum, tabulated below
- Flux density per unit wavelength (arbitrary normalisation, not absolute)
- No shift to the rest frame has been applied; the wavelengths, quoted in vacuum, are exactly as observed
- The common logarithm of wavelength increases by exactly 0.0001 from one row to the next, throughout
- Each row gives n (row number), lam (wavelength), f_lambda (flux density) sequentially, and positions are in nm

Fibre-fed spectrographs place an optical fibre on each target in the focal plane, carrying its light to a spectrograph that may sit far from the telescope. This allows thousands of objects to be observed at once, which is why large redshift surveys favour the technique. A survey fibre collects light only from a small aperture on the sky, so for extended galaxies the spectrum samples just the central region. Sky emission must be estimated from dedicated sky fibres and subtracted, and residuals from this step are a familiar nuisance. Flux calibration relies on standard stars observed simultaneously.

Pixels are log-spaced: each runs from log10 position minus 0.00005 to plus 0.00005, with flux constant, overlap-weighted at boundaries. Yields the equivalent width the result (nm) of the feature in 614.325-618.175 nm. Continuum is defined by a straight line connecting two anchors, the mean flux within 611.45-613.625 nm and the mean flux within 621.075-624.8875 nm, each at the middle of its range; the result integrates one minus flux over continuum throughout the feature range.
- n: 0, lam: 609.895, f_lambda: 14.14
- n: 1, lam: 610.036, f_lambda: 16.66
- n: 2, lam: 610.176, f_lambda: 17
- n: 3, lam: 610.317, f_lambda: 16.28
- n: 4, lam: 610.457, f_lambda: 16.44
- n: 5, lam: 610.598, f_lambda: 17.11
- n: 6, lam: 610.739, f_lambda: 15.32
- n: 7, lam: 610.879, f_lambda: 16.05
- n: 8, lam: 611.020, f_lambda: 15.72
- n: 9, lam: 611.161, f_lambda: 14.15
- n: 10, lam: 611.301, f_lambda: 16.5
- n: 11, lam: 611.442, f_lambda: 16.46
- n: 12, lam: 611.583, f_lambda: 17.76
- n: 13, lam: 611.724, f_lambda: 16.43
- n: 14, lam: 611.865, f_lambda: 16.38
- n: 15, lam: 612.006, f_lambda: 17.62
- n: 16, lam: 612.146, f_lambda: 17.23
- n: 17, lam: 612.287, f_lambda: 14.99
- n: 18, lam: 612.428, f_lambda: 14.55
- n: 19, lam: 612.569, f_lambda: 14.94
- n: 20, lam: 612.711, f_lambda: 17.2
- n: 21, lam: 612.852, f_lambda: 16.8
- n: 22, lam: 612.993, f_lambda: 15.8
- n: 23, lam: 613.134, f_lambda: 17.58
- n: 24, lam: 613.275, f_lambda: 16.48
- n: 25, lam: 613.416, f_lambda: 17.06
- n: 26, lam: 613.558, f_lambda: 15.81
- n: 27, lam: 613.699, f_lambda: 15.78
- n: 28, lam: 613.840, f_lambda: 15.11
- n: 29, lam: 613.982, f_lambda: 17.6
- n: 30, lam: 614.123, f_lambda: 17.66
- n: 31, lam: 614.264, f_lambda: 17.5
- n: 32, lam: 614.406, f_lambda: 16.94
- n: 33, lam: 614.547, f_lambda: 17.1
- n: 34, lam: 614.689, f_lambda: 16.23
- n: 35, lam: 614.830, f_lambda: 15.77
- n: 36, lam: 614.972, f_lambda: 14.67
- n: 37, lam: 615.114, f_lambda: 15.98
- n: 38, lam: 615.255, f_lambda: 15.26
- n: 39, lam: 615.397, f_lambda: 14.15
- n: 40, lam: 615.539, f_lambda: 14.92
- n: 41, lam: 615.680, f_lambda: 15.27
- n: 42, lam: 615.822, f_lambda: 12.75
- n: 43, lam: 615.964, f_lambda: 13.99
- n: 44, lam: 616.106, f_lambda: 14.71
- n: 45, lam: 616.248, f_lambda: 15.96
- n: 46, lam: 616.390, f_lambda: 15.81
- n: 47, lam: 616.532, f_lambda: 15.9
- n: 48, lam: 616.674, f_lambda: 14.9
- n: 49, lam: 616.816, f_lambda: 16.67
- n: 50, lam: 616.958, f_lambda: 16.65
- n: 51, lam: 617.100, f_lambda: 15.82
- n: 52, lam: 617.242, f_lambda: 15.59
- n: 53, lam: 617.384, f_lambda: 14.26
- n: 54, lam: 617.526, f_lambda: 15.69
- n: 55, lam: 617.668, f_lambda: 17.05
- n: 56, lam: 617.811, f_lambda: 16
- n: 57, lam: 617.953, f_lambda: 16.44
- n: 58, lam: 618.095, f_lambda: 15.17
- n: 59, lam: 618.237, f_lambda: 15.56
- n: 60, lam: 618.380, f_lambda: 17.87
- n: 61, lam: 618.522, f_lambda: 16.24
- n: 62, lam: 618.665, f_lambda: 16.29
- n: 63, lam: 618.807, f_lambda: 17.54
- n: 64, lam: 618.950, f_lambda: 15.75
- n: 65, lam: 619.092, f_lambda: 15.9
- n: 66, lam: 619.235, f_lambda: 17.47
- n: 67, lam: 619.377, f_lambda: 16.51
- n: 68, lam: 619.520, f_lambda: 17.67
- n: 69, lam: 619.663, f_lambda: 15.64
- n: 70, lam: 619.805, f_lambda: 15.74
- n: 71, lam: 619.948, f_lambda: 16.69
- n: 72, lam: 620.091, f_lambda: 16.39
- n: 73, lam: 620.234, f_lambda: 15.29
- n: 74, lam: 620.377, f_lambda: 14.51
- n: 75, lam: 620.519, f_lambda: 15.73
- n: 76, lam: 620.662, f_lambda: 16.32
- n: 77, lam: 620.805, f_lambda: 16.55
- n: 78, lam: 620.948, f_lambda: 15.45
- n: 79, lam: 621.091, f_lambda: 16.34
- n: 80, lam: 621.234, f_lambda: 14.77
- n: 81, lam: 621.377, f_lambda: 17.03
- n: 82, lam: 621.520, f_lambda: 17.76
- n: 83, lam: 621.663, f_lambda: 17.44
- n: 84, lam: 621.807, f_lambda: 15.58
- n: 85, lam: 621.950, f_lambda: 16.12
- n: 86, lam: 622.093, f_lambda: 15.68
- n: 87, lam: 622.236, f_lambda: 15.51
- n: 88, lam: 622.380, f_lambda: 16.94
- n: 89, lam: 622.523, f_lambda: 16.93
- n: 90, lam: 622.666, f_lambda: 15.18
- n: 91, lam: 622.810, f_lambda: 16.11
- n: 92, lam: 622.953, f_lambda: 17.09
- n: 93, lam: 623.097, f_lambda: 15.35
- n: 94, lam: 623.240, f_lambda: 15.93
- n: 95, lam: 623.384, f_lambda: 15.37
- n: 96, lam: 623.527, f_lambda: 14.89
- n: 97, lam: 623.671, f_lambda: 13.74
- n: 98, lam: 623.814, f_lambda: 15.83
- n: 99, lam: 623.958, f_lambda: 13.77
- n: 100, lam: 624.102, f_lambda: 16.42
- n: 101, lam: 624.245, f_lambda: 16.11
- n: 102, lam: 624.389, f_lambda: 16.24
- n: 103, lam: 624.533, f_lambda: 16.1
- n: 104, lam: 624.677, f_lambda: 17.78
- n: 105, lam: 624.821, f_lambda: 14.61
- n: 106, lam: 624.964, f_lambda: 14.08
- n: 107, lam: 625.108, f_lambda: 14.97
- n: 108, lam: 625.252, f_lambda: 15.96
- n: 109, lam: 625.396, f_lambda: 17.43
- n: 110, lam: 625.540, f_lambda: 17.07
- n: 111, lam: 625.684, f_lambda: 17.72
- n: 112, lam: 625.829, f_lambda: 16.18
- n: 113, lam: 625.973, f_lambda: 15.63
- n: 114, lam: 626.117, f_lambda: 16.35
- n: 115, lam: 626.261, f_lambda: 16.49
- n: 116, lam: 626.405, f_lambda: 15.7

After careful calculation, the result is 0.17 nm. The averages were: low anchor 16.4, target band 15.5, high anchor 15.9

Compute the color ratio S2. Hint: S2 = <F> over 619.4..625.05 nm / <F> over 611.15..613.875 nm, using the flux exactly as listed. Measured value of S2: 1.0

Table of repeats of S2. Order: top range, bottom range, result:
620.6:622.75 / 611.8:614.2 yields 0.99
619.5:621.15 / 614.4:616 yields 1.05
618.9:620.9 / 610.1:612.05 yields 0.99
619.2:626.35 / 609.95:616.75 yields 1.00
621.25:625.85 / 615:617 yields 1.06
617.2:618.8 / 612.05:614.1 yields 0.99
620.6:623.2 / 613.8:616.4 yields 1.04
